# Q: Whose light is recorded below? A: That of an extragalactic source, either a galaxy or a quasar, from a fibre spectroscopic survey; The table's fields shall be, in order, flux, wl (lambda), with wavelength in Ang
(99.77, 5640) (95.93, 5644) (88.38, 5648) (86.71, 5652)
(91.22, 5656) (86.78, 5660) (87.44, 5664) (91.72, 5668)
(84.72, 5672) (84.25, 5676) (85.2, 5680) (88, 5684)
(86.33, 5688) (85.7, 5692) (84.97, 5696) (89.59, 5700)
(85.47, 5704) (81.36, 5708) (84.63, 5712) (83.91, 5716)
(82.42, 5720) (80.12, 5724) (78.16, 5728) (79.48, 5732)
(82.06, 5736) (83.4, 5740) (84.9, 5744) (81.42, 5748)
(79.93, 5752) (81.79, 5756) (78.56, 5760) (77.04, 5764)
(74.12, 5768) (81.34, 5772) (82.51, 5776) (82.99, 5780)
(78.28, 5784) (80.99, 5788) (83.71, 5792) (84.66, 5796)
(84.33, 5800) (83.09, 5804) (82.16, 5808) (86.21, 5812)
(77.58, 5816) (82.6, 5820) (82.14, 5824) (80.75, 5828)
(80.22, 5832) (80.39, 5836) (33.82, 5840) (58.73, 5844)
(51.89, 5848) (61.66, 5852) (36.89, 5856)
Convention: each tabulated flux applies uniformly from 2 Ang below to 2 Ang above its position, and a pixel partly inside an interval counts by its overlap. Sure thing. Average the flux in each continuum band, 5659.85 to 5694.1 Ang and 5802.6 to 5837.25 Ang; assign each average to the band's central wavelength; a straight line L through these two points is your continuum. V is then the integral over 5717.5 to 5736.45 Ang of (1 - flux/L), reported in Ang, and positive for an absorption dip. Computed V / 1.0 Ang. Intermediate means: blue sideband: 86.7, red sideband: 81.7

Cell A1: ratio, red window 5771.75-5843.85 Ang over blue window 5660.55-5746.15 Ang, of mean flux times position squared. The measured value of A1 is 0.97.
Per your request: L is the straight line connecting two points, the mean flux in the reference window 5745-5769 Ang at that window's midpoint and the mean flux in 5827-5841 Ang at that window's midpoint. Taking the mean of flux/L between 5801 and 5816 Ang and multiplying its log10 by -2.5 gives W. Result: -0.13 mag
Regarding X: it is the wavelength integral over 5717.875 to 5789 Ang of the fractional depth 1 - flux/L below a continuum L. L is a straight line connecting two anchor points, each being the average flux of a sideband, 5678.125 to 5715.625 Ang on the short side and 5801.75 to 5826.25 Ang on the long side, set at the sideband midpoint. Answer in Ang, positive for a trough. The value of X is 3.0 Ang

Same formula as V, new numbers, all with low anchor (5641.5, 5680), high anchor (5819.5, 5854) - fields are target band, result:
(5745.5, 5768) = -0.7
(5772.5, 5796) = -2.6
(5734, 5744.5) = -0.6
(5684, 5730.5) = -0.6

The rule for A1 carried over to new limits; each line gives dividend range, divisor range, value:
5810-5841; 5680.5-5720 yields 0.94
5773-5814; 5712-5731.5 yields 1.04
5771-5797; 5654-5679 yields 0.98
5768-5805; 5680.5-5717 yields 0.99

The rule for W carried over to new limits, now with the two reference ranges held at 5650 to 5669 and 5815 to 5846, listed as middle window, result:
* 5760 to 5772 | 0.016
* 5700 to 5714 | -0.009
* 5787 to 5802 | -0.112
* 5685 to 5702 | -0.018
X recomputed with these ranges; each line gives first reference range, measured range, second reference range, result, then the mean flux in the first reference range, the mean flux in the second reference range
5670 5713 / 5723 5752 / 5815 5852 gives -0.4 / 85.5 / 69.1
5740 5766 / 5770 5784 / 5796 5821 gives 0.0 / 80.8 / 82.8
